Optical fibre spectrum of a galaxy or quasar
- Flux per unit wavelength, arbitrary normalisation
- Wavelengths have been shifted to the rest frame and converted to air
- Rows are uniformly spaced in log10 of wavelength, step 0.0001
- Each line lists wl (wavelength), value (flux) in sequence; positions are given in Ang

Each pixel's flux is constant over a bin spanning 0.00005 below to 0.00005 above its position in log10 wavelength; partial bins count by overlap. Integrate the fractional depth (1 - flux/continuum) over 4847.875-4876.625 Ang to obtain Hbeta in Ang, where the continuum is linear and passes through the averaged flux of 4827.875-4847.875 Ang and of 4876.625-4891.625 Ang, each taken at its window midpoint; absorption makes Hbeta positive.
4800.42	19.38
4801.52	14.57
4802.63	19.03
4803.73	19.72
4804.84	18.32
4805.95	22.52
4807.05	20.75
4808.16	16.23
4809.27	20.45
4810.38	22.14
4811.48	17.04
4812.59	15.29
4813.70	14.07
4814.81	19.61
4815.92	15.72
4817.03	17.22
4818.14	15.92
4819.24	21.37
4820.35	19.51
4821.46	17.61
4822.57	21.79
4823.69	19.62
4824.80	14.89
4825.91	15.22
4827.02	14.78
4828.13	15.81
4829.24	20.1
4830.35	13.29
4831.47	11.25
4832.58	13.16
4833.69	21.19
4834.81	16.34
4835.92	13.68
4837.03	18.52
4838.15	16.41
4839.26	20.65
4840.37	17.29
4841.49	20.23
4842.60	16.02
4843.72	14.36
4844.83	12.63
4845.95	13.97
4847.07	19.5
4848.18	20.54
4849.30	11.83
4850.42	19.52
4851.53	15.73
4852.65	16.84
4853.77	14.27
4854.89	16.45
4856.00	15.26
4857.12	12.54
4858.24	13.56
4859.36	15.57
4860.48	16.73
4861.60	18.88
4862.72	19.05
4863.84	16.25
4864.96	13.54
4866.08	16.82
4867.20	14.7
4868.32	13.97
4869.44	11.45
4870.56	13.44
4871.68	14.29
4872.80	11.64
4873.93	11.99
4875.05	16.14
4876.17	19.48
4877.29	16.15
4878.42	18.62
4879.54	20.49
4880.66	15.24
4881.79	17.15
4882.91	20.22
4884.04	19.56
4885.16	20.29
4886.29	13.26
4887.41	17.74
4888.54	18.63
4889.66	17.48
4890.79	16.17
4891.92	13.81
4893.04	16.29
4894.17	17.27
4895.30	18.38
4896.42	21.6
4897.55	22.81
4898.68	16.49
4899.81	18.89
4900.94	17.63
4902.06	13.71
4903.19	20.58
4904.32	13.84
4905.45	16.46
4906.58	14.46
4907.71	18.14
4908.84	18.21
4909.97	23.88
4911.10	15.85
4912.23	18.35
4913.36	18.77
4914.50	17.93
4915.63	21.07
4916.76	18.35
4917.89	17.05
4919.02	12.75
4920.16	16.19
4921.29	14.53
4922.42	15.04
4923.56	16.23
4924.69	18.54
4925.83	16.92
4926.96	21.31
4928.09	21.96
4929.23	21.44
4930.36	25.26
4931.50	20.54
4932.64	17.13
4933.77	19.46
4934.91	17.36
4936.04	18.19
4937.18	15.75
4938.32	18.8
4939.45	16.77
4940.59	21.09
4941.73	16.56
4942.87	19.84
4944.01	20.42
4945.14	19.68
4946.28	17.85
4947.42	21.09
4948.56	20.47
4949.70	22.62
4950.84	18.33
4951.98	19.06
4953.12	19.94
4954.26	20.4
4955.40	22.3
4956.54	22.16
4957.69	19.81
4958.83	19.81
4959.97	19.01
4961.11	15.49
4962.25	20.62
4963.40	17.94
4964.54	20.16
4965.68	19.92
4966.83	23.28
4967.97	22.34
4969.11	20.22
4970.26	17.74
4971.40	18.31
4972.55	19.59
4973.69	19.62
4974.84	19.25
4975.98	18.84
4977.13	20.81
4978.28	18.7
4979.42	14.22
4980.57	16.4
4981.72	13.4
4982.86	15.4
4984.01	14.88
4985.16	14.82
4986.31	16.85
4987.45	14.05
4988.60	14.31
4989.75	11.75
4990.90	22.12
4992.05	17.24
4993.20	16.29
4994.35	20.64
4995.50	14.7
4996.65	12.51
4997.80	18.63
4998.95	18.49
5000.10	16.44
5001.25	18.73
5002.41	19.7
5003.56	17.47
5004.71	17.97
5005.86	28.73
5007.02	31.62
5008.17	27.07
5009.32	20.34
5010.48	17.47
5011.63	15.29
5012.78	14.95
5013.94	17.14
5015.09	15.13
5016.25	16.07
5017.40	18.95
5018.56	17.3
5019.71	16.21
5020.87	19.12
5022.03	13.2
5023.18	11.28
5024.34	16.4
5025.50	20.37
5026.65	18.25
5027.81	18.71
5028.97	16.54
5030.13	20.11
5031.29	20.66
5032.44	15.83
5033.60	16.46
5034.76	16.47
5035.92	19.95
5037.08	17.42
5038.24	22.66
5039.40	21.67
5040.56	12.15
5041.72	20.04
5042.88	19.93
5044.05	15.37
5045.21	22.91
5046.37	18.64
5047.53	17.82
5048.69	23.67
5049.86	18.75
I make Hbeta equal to 2.9 Ang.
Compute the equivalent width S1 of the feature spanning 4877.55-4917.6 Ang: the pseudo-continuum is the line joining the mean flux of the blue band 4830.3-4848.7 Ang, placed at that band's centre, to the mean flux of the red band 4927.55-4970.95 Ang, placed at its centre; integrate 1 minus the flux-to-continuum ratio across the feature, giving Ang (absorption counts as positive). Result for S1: 0.7 Ang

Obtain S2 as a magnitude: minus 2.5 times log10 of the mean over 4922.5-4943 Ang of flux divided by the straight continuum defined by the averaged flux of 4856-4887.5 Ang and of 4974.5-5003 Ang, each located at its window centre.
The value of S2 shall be -0.16 mag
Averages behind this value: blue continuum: 16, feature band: 18.9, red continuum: 16.7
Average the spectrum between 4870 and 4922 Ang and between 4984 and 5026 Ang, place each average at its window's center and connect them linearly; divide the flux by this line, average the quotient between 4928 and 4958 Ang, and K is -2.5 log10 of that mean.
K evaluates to -0.14 mag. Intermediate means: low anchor 17.2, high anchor 17.7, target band 19.7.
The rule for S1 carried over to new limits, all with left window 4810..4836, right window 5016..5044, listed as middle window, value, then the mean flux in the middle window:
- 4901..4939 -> -1.5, 18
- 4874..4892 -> -0.3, 17.5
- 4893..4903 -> -0.6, 18.3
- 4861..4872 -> 1.2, 15.3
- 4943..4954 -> -1.6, 20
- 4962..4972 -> -1.5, 20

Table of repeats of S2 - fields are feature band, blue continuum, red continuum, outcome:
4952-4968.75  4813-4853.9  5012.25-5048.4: -0.16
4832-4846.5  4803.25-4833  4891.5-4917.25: 0.07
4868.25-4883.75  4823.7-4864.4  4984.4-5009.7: 0.06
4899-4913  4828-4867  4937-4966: 0.03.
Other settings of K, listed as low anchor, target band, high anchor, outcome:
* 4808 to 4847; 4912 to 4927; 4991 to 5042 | 0.03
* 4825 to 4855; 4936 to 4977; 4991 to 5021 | -0.09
